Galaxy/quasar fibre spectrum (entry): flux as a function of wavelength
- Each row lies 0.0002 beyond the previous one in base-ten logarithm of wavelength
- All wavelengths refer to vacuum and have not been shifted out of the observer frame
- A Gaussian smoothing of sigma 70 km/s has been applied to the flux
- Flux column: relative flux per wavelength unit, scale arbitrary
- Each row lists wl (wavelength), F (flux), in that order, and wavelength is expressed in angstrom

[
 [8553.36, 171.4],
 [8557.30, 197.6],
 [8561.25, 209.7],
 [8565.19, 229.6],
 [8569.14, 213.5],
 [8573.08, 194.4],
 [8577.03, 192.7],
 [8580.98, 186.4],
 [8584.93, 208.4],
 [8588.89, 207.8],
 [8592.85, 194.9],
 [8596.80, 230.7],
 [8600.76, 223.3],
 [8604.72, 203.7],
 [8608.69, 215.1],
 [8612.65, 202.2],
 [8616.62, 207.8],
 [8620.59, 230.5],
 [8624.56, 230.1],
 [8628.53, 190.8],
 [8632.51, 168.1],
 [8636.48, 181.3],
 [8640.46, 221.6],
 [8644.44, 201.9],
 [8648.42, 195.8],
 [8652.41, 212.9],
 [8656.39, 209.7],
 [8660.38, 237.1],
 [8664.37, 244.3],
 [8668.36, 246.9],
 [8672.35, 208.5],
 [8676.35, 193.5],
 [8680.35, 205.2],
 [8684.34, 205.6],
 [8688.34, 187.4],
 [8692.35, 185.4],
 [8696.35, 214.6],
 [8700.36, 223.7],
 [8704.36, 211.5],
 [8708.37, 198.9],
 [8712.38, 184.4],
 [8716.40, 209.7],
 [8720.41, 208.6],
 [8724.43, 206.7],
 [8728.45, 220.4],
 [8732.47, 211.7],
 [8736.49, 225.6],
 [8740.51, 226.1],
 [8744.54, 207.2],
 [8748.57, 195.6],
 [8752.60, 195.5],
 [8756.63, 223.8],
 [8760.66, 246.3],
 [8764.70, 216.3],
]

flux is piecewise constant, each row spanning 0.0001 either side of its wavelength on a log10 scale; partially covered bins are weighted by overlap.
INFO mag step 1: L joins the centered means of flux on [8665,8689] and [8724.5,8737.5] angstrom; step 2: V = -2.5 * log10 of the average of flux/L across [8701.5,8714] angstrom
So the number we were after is 0.07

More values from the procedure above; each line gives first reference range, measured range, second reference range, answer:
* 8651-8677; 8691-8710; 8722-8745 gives 0.06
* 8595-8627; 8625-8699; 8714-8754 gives 0.04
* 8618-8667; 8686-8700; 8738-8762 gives 0.07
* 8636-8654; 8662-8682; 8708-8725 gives -0.09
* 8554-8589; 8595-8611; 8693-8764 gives -0.07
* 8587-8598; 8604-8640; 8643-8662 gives 0.03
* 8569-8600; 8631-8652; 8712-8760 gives 0.06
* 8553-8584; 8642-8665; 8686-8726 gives -0.07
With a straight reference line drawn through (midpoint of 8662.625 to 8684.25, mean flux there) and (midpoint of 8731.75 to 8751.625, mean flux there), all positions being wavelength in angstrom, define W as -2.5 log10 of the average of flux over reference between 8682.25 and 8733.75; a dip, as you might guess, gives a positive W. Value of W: 0.052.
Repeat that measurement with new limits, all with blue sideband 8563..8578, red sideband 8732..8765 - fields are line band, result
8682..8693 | 0.11 mag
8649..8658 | 0.02 mag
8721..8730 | 0.02 mag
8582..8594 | 0.03 mag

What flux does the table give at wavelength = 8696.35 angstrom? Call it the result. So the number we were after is 214.6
